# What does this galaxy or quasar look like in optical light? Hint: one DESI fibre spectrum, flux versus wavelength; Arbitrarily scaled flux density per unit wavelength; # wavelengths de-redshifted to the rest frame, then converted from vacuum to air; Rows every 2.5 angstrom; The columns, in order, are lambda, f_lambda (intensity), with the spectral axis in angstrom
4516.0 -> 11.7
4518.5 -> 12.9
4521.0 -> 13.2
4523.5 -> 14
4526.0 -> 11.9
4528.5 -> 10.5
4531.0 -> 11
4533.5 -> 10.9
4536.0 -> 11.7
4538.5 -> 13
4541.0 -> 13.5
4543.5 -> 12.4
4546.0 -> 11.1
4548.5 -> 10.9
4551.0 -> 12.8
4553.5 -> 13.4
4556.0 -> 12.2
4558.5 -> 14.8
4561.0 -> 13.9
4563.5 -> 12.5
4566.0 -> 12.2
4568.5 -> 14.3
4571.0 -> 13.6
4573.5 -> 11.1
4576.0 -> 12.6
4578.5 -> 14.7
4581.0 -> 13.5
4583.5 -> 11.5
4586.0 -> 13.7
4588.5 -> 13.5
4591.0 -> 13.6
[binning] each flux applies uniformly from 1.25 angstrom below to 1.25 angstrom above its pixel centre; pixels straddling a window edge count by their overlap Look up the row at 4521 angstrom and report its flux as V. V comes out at 13.2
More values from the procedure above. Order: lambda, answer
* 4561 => 13.9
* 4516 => 11.7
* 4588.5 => 13.5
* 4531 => 11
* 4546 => 11.1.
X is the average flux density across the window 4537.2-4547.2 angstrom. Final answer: 12.5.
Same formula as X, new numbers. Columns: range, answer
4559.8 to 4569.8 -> 13.2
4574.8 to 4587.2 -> 13.2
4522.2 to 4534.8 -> 11.7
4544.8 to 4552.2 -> 11.6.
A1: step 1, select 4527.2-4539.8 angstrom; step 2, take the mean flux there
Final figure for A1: 11.4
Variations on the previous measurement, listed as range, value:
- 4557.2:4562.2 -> 14.3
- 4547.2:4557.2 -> 12.3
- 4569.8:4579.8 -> 13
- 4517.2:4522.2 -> 13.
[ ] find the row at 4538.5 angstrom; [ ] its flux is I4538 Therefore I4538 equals 13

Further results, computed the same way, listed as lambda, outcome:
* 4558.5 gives 14.8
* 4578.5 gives 14.7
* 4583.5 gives 11.5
